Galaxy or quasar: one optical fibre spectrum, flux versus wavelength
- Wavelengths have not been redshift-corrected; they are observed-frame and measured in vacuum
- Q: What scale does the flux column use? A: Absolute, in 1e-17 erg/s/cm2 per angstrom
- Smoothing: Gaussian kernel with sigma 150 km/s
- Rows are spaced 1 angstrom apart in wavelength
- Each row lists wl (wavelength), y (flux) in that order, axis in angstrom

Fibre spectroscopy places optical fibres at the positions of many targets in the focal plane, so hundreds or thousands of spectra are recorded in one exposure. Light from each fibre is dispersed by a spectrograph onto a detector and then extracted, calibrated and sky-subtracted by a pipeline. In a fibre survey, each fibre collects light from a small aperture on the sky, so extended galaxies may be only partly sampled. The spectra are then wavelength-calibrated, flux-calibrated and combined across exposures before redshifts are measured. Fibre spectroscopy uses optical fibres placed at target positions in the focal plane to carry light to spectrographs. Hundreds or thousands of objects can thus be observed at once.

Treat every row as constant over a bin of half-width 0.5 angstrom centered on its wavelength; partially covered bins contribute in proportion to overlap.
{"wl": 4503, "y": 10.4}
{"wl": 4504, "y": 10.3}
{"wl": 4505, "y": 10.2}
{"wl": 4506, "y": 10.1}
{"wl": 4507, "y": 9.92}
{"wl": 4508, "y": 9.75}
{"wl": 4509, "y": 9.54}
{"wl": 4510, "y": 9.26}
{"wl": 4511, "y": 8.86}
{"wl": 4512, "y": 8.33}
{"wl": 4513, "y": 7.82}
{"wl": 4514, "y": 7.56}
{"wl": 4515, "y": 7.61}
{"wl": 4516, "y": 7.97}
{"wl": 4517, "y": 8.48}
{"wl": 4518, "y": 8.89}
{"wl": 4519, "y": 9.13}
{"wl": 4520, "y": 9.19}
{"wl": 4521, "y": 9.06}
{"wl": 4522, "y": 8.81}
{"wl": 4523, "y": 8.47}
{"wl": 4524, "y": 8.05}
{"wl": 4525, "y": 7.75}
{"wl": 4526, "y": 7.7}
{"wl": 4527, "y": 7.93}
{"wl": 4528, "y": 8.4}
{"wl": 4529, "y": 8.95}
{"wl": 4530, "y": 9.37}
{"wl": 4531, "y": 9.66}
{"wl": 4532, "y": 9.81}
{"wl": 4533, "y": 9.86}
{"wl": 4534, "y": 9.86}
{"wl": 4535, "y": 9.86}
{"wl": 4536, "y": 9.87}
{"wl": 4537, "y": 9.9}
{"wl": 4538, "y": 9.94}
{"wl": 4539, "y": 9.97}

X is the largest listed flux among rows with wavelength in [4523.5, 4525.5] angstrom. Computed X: 8.05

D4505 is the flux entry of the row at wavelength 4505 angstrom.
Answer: 10.2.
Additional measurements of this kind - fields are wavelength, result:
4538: 9.94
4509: 9.54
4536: 9.87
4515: 7.61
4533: 9.86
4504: 10.3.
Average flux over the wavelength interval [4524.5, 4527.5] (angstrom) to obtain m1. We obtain 7.79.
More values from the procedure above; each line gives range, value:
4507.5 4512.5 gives 9.15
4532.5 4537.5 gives 9.87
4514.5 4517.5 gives 8.02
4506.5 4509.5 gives 9.74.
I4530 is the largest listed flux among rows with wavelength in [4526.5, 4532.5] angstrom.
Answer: 9.81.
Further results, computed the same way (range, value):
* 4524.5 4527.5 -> 7.93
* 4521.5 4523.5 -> 8.81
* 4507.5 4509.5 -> 9.75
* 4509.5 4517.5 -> 9.26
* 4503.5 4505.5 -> 10.3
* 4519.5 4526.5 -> 9.19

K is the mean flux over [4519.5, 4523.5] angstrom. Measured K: 8.88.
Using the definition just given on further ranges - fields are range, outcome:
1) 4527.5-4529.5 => 8.68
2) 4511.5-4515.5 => 7.83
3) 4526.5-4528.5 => 8.16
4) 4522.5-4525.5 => 8.09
